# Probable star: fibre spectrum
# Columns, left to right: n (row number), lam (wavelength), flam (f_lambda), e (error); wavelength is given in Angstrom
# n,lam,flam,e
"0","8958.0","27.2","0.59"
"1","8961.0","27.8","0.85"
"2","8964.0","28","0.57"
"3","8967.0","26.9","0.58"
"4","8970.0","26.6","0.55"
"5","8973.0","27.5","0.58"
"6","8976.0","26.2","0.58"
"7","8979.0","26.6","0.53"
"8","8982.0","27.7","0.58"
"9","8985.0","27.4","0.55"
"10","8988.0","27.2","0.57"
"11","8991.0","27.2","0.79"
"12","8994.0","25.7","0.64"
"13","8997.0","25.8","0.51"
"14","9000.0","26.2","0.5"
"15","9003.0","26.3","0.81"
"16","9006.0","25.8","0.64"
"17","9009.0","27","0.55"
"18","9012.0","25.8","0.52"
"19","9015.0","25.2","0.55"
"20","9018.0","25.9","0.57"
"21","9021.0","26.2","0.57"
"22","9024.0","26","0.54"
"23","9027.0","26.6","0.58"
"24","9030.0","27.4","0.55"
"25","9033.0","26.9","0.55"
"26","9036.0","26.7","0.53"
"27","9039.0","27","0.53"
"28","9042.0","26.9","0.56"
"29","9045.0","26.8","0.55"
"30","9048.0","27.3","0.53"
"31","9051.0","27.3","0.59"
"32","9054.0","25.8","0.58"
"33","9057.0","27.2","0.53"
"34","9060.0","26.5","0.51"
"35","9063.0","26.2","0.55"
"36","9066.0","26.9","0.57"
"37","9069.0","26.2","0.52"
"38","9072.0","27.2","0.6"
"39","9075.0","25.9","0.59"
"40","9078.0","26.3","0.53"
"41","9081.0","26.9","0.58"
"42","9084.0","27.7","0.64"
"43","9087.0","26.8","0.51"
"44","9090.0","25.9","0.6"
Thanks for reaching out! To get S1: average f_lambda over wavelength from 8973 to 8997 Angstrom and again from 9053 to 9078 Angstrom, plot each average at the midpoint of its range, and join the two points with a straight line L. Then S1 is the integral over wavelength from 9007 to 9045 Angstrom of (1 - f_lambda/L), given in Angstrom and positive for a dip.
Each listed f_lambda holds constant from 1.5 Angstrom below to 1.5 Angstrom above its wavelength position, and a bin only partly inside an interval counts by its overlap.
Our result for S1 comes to 0.26 Angstrom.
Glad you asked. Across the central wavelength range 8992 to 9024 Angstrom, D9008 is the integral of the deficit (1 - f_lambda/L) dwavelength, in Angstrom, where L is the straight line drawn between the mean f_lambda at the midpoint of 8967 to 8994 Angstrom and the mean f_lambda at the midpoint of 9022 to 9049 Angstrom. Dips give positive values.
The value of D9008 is 1.1 Angstrom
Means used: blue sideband 27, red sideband 26.8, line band 26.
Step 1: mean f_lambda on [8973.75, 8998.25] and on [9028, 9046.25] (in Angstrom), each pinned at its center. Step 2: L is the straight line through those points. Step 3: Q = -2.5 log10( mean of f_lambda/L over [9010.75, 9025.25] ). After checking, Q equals 0.04 mag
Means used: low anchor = 26.8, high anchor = 26.9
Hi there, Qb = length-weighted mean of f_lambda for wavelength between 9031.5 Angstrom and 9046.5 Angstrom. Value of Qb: 26.9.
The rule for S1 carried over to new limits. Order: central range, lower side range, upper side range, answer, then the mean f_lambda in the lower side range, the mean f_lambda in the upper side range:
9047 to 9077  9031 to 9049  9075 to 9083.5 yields 0.1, 26.9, 26.6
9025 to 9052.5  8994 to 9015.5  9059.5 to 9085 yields -0.7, 26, 26.6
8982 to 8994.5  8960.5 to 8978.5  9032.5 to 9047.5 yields 0.0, 27.1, 26.9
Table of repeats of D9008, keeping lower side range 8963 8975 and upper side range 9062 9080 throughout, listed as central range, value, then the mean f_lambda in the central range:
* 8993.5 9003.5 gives 0.4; 26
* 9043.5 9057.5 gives -0.1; 26.9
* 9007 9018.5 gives 0.4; 26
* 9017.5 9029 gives 0.2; 26.3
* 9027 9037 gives -0.1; 27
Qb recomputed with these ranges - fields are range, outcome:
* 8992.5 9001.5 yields 25.9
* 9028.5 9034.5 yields 27.1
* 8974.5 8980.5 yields 26.4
